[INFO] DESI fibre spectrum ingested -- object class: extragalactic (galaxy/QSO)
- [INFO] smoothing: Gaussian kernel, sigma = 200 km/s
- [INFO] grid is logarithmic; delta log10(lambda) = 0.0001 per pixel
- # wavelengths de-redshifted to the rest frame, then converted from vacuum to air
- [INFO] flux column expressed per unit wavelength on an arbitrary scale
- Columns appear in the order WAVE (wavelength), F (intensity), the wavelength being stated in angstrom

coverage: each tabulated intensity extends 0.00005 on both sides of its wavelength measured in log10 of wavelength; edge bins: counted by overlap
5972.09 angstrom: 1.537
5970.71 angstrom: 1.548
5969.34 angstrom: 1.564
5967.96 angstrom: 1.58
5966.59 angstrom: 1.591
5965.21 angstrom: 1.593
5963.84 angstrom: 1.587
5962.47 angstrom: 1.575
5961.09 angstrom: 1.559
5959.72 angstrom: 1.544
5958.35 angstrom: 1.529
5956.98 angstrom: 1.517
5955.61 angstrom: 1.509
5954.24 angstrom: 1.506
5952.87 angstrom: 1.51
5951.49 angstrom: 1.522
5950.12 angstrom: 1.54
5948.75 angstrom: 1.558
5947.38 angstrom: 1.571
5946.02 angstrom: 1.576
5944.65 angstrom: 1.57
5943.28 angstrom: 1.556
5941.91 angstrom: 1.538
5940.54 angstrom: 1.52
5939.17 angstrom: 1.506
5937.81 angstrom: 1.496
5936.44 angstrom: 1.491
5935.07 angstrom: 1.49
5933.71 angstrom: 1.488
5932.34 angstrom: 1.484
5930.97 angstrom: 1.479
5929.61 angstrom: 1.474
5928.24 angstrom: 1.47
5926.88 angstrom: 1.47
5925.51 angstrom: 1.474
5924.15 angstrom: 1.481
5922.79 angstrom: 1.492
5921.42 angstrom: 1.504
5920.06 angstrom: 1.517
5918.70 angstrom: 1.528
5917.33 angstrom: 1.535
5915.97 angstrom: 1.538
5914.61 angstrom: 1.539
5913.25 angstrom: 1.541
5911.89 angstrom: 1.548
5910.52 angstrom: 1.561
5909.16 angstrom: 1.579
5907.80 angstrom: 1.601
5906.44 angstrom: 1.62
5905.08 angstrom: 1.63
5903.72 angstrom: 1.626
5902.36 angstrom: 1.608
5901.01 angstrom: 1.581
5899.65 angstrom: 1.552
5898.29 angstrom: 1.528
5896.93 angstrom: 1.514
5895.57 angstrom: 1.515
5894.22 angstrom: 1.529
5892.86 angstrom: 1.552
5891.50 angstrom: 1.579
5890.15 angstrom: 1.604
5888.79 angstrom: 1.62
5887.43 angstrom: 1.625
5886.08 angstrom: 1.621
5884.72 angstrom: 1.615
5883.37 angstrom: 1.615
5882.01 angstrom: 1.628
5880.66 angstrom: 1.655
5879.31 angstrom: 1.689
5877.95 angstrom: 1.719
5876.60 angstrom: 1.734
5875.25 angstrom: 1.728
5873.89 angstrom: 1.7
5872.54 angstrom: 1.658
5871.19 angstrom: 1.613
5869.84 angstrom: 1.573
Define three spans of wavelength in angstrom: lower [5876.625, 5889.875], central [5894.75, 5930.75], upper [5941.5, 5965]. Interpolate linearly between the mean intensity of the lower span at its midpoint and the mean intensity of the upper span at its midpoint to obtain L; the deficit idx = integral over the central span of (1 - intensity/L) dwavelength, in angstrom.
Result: 1.47 angstrom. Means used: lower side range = 1.65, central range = 1.54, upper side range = 1.55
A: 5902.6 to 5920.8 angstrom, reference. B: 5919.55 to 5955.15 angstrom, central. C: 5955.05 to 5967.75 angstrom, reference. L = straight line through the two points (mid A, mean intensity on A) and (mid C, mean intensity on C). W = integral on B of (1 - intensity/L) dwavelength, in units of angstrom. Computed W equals 1.17 angstrom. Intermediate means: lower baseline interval 1.57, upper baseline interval 1.56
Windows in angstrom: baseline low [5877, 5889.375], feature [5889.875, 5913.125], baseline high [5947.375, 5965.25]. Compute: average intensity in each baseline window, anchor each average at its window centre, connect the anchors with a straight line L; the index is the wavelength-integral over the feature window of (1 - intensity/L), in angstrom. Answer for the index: 0.7 angstrom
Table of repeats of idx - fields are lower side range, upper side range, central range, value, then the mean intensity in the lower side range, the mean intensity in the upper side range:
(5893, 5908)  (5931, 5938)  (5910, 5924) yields 0.0 angstrom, 1.57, 1.49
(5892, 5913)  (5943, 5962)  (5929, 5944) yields 0.5 angstrom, 1.57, 1.54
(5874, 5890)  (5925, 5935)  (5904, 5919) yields -0.2 angstrom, 1.66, 1.48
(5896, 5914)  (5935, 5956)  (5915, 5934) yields 0.7 angstrom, 1.57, 1.53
